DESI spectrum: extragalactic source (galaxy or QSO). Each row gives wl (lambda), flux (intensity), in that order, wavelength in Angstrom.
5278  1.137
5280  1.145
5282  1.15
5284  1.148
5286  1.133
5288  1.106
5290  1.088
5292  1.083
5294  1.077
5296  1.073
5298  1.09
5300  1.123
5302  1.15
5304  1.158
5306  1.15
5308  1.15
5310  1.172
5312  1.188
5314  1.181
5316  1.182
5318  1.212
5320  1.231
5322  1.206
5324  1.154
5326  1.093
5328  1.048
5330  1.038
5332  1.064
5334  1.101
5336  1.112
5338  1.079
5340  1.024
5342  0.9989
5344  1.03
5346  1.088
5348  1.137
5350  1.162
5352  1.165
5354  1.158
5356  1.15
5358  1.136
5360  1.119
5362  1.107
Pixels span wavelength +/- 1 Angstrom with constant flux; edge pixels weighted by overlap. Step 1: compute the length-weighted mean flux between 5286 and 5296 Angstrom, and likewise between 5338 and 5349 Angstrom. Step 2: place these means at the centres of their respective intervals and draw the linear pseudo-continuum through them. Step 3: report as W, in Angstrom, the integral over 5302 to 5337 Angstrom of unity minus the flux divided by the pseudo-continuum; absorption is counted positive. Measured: -2.3 Angstrom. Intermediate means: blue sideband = 1.09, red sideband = 1.06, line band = 1.14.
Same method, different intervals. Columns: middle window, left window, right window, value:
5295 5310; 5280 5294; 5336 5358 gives -0.2 Angstrom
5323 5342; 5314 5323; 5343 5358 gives 1.6 Angstrom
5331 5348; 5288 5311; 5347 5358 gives 1.2 Angstrom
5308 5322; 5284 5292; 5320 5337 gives -1.0 Angstrom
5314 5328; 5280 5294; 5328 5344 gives -1.2 Angstrom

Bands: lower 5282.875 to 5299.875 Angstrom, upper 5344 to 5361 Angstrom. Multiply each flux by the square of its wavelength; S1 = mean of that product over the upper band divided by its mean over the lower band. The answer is 1.1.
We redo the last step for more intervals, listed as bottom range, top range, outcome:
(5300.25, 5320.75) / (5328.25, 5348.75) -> 0.92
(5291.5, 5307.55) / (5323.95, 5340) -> 0.98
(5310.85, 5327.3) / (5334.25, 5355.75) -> 0.94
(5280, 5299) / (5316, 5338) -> 1.03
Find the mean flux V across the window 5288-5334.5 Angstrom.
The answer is 1.13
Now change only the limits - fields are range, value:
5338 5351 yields 1.07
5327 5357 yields 1.09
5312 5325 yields 1.19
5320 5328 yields 1.15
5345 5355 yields 1.14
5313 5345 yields 1.11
